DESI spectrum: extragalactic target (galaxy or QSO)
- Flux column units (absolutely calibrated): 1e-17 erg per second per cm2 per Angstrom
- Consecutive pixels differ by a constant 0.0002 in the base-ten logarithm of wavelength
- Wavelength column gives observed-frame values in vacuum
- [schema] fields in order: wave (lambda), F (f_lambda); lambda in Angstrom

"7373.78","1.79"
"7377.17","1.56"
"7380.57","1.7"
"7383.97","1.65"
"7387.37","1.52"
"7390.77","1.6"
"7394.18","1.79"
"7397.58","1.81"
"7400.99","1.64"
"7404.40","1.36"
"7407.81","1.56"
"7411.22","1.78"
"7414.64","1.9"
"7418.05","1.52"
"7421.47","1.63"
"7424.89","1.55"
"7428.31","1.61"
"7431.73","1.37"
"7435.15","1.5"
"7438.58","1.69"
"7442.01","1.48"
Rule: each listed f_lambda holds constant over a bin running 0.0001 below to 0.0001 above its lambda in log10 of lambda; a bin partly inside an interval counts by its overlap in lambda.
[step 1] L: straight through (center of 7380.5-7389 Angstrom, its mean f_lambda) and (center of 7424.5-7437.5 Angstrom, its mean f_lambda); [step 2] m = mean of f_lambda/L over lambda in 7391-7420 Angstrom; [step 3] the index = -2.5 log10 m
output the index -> -0.067 mag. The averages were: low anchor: 1.61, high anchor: 1.51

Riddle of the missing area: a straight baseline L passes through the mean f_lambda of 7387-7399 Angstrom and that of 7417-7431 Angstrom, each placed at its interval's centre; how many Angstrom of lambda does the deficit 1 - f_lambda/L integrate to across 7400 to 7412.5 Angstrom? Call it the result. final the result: 0.5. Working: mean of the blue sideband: 1.7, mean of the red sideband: 1.57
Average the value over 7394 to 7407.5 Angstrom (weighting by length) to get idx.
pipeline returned 1.63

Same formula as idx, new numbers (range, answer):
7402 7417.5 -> 1.64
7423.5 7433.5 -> 1.51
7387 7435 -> 1.62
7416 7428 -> 1.58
